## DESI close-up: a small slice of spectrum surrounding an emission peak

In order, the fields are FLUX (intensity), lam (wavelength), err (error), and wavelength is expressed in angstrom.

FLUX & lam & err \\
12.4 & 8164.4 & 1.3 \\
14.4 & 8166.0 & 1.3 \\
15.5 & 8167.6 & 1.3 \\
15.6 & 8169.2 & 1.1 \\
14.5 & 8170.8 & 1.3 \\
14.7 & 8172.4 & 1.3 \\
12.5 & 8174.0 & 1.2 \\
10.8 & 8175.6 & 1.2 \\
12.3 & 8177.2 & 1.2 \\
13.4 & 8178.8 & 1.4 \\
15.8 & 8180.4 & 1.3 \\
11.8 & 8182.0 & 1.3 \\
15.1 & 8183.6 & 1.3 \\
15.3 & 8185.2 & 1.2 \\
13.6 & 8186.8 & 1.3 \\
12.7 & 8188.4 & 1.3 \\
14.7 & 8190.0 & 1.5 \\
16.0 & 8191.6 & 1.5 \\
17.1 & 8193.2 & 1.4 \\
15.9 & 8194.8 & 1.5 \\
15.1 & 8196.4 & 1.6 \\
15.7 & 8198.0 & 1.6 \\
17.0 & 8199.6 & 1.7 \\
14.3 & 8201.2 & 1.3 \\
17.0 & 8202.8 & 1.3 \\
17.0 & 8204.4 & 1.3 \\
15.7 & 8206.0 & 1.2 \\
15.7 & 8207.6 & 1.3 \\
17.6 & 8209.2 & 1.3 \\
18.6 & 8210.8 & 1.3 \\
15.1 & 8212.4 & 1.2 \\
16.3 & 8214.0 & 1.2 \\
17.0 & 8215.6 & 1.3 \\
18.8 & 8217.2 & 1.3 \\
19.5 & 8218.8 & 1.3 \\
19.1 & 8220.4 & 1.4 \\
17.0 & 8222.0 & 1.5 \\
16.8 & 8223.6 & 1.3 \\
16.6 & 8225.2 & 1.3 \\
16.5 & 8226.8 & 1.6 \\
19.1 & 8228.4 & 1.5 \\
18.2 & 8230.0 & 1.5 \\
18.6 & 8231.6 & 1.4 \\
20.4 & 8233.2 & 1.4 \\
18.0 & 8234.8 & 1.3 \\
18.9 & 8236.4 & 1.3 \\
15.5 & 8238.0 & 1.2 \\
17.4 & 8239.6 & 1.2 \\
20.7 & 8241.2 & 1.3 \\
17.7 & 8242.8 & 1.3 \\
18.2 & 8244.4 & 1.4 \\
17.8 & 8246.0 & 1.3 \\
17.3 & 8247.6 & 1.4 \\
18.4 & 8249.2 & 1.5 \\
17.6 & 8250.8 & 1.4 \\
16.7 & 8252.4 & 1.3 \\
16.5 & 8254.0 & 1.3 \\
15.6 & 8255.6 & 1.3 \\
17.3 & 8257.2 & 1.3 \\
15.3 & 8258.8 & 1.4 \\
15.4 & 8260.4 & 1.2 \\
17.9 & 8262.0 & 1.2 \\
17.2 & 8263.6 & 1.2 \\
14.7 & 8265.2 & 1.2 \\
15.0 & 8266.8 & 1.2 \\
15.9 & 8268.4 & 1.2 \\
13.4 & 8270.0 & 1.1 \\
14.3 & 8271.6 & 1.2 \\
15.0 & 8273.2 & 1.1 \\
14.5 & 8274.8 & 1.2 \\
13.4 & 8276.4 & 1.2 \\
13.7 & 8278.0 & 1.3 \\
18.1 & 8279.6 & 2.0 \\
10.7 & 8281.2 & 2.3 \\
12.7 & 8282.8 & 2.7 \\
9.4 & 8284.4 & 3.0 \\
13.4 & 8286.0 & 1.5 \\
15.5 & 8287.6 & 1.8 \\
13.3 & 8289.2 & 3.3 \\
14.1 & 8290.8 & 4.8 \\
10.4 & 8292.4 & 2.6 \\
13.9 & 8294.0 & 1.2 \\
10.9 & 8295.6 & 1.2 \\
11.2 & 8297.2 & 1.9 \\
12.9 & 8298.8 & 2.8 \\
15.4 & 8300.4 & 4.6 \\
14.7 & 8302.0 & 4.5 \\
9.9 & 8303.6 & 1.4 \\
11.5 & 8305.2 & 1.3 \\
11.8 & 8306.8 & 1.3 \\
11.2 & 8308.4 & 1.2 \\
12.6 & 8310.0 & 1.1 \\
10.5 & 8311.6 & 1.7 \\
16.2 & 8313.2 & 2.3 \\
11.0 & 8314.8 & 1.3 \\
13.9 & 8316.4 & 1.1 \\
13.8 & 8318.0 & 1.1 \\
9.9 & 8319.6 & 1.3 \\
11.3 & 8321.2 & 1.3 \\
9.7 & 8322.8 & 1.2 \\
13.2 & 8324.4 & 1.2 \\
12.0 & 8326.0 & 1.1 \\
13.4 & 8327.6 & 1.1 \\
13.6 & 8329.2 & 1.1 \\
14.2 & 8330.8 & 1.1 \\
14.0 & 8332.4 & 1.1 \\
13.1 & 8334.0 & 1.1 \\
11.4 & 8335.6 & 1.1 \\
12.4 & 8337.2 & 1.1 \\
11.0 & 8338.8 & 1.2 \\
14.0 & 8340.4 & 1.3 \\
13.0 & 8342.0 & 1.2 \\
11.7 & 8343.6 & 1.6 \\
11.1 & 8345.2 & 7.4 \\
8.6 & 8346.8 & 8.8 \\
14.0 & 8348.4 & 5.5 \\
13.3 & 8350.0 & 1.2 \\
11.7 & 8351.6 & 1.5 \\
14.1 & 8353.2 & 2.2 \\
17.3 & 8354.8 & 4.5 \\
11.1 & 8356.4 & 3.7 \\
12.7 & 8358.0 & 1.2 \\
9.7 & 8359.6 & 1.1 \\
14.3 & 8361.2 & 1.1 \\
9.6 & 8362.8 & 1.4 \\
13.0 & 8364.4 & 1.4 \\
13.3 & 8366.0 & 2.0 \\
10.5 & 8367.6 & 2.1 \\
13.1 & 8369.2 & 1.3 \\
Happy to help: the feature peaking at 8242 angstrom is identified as Mg II 2798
